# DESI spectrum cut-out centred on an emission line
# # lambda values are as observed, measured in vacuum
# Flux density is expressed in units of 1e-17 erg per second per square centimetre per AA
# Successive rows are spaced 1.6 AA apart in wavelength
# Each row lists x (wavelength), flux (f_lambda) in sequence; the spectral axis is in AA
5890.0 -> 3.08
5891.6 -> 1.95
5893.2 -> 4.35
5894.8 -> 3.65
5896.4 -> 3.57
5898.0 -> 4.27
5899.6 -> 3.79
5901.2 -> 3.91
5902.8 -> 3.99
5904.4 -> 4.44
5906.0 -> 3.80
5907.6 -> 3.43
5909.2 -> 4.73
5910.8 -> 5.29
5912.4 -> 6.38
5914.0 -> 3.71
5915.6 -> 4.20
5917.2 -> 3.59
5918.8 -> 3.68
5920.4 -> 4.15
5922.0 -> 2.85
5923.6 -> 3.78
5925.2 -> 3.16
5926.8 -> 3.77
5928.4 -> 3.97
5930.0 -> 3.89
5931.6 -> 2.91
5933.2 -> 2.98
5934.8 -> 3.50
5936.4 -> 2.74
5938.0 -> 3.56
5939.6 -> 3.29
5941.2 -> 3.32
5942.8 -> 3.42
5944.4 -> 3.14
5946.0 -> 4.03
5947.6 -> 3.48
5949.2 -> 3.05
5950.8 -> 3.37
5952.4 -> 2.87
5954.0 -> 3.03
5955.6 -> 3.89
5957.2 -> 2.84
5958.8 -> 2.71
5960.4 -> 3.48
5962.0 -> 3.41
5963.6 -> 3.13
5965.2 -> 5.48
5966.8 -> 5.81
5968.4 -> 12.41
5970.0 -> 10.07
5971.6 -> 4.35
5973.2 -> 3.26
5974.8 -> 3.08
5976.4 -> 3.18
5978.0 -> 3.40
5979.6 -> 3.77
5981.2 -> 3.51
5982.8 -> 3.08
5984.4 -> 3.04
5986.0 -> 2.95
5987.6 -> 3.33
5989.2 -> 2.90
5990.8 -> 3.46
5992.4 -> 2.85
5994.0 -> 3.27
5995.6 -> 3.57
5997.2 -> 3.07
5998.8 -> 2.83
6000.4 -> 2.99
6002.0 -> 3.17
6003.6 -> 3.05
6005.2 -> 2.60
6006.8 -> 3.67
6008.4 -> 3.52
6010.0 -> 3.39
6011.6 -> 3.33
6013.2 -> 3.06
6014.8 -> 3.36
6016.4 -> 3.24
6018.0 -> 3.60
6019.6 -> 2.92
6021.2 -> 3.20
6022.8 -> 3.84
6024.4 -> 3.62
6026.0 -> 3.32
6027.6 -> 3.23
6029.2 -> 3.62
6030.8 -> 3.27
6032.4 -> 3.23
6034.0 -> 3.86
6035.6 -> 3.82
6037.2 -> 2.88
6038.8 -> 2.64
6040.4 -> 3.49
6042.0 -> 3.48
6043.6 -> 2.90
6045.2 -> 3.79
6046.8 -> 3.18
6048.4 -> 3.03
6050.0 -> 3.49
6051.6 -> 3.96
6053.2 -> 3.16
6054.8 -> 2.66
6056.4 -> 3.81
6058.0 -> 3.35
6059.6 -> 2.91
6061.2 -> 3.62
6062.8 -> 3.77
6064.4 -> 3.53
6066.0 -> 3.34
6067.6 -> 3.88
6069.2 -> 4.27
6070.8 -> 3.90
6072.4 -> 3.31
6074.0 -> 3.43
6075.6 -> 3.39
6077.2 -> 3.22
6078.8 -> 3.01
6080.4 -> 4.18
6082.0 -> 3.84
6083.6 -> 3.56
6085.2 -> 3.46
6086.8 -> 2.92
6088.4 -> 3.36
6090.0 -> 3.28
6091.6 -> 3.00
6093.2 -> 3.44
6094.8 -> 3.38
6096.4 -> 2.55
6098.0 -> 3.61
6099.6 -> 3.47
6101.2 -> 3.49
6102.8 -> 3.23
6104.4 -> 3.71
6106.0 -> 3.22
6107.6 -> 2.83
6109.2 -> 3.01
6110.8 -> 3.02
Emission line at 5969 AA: [O III]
